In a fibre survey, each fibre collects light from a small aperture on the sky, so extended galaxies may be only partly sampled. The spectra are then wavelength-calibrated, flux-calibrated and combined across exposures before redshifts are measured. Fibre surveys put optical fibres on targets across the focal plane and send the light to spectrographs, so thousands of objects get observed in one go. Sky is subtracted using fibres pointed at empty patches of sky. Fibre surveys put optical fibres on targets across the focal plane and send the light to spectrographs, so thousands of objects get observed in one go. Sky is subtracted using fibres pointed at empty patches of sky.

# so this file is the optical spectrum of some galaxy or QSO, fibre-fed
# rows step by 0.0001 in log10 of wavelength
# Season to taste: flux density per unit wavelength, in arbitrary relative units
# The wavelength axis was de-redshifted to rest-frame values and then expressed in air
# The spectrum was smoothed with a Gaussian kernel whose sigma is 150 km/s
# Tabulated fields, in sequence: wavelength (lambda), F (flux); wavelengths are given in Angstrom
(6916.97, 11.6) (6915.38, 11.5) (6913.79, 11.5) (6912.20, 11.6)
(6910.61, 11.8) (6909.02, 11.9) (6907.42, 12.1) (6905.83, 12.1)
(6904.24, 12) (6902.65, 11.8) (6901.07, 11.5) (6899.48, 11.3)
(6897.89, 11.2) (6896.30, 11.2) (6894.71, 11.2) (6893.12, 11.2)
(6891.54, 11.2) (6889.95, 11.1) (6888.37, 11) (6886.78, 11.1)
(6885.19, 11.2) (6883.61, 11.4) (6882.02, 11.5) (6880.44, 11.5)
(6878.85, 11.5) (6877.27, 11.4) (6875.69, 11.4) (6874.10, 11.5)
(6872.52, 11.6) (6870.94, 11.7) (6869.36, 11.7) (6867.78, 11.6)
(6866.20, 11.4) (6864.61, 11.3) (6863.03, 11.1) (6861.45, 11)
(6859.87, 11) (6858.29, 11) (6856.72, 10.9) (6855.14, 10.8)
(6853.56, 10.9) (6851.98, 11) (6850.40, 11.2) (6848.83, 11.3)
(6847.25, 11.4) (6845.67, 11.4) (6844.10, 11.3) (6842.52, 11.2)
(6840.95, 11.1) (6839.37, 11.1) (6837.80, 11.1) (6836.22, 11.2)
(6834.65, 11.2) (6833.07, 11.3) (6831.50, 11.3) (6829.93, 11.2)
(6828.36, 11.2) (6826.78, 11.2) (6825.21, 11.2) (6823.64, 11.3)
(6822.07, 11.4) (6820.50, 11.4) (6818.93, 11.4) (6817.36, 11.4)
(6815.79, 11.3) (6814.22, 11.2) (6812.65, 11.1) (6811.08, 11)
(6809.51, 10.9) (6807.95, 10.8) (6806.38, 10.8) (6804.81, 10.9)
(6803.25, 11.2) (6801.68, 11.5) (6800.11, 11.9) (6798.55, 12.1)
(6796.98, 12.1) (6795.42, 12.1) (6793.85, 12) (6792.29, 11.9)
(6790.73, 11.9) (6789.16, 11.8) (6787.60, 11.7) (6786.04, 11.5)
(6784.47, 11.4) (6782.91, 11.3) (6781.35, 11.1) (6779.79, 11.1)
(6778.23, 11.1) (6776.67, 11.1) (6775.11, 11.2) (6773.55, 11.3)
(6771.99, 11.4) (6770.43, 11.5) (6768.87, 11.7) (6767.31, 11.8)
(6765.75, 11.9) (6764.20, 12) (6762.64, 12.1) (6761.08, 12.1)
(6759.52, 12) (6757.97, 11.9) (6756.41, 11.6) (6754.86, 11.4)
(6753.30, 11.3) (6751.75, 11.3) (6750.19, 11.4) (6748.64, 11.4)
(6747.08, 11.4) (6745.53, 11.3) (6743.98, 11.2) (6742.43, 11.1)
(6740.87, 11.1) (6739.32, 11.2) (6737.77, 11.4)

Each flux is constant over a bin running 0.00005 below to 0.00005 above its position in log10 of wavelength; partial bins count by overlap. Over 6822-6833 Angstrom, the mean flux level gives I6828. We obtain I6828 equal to 11.3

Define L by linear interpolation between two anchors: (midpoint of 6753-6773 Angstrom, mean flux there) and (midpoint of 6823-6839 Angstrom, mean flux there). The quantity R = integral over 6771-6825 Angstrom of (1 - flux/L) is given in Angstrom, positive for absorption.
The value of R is 0.36 Angstrom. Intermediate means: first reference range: 11.7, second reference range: 11.2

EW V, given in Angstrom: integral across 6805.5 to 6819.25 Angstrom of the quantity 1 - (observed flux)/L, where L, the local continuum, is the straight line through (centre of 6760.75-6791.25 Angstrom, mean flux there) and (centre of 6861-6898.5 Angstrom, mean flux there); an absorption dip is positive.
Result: 0.5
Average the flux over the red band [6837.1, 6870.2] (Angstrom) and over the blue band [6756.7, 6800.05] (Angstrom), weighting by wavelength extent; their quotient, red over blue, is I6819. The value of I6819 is 1.0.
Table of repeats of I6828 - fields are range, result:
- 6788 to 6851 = 11.4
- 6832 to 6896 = 11.2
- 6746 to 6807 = 11.6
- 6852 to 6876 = 11.2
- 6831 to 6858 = 11.2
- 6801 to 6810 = 11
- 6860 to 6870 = 11.3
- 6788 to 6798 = 12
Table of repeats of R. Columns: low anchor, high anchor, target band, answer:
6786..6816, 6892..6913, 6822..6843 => 0.58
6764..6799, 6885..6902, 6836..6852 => 0.22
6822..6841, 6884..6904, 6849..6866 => 0.29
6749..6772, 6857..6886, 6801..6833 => 0.96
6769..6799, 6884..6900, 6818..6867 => 0.69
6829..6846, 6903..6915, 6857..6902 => 1.05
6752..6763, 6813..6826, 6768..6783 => 0.43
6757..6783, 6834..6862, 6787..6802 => -0.64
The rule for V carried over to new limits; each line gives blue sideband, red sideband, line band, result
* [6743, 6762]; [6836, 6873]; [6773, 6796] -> -0.1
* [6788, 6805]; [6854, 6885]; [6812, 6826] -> 0.4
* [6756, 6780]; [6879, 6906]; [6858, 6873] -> 0.1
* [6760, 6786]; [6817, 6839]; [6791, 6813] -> -0.2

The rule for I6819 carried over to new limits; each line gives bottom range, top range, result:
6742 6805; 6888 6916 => 1.00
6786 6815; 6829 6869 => 0.97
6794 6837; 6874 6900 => 1.00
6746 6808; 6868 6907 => 0.99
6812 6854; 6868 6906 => 1.02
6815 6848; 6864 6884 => 1.02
